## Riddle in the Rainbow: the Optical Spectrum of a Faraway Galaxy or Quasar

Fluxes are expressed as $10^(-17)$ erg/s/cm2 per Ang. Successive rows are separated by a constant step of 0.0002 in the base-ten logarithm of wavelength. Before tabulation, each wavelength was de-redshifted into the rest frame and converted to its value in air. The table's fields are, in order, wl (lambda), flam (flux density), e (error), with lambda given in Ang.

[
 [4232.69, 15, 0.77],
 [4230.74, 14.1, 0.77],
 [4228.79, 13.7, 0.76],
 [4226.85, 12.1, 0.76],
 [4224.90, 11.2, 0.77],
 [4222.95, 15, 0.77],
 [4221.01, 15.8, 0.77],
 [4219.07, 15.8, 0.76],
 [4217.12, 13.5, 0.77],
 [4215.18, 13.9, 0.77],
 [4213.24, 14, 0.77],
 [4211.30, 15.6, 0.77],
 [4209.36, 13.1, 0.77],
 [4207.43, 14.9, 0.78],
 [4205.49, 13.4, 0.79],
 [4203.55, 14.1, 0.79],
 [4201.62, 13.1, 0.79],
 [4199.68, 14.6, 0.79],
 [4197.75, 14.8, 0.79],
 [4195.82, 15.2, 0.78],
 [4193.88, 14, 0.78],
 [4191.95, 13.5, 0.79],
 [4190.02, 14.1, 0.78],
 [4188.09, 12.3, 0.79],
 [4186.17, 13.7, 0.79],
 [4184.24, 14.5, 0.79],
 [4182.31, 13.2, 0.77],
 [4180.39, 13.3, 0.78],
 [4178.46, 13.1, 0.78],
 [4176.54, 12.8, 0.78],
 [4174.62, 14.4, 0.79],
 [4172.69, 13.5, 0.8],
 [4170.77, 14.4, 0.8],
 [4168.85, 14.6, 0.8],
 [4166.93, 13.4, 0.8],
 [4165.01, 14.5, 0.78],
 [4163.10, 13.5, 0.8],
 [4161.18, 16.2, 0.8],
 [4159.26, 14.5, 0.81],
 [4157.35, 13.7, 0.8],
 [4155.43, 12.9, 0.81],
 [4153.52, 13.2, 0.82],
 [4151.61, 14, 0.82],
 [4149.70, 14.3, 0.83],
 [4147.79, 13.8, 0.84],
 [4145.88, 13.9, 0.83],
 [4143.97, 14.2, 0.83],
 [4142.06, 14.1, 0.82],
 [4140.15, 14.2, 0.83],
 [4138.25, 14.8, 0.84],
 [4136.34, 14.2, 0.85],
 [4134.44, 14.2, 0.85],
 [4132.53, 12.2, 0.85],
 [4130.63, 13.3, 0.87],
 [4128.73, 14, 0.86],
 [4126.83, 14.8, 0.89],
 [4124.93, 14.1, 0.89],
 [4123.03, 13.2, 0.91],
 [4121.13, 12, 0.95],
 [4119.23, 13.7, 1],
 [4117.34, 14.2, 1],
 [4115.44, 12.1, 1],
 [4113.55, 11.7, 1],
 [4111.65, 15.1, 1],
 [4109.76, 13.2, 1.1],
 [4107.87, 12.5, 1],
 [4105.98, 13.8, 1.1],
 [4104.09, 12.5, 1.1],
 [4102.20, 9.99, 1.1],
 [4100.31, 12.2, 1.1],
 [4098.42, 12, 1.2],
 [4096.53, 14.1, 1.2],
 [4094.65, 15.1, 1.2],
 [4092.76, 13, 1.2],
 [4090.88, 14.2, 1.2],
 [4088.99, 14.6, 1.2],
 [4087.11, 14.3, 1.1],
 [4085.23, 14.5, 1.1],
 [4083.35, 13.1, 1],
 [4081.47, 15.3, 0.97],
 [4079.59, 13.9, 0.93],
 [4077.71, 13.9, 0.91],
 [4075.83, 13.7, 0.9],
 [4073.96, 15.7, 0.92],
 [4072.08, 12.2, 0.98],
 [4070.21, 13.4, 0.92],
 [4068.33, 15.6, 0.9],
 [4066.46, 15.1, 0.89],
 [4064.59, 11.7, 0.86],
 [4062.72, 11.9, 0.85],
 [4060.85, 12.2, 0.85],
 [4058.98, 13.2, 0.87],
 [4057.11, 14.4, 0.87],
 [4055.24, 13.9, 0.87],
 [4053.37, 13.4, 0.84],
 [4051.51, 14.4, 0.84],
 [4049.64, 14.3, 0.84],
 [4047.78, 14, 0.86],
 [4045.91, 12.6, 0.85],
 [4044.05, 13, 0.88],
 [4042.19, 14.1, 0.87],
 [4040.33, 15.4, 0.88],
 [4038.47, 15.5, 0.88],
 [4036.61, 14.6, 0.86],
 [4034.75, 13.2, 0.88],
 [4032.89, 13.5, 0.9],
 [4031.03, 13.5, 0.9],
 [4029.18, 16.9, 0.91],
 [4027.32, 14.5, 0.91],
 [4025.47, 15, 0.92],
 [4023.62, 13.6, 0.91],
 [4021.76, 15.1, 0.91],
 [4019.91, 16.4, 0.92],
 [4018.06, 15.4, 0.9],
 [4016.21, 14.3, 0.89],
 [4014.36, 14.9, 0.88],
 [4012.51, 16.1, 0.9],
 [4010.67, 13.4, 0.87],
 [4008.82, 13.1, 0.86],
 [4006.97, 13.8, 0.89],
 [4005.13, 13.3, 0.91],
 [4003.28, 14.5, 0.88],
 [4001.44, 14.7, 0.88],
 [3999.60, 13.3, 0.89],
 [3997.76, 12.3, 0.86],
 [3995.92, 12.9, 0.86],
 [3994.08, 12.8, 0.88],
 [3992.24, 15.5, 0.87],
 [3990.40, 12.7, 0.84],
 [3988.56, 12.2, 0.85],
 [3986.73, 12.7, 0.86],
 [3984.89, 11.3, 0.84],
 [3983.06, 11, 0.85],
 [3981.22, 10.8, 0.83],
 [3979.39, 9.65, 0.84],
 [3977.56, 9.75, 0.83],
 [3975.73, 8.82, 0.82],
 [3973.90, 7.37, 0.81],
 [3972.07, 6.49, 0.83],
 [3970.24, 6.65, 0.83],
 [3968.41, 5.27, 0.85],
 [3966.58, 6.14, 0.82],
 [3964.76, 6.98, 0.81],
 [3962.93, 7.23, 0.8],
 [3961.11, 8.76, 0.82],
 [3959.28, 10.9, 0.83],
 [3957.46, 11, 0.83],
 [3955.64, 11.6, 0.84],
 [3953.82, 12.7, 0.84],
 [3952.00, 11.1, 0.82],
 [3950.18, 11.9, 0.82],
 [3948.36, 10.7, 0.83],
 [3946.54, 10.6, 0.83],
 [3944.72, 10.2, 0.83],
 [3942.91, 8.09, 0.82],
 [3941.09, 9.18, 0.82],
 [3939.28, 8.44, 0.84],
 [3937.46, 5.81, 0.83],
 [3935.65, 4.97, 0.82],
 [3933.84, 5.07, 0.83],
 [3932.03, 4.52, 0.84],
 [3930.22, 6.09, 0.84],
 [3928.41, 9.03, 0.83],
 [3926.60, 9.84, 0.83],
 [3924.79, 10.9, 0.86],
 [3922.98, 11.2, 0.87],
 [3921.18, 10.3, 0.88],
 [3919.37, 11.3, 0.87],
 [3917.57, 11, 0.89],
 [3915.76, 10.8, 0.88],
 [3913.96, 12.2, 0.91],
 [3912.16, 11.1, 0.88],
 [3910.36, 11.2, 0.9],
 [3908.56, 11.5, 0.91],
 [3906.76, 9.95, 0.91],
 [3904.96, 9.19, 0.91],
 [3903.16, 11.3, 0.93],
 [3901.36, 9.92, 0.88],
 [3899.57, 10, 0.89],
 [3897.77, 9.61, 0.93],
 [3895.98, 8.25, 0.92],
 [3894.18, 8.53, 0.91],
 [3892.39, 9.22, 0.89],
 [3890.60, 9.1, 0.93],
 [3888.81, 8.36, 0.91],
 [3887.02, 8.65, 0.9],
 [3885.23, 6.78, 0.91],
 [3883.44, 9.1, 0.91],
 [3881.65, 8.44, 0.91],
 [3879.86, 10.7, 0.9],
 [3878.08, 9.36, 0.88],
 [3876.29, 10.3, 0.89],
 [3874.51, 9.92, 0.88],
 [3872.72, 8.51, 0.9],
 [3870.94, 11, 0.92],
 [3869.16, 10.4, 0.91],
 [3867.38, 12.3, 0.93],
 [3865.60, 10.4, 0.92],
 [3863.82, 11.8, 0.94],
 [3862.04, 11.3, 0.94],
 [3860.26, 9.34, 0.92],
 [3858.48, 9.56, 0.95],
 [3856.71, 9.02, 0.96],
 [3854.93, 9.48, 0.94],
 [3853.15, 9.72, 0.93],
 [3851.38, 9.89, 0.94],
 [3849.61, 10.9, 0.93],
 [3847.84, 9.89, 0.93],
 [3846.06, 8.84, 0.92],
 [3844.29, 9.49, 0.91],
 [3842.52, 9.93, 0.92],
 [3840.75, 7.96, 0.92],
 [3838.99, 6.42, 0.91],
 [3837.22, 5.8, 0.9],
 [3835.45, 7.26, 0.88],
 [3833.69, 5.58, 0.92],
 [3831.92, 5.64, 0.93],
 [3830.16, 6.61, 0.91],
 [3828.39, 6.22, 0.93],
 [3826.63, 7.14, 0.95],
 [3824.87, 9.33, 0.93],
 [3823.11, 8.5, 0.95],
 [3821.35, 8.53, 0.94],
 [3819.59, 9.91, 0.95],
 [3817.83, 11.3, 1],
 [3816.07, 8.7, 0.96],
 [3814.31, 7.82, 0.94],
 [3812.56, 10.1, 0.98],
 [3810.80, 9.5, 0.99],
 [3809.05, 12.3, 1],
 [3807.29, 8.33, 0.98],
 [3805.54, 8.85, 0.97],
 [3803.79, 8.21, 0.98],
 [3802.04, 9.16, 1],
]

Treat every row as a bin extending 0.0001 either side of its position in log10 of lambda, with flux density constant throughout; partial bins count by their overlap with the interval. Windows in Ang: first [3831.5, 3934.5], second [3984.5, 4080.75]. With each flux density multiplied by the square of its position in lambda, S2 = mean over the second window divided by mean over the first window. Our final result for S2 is 1.60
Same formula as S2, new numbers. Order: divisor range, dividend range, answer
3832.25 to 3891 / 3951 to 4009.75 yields 1.25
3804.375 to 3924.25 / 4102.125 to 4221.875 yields 1.70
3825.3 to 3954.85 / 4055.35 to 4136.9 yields 1.61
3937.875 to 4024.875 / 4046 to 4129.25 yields 1.25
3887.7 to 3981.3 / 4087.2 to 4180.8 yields 1.63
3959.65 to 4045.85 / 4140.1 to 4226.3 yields 1.23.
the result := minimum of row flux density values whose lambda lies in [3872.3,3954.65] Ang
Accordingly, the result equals 4.52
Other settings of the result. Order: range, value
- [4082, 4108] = 9.99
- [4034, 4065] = 11.7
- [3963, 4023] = 5.27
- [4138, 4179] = 12.8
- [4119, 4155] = 12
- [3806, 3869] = 5.58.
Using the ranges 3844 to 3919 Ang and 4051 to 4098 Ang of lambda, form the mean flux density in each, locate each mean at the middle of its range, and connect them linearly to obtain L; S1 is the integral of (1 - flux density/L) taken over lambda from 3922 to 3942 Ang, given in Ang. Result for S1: 5.84 Ang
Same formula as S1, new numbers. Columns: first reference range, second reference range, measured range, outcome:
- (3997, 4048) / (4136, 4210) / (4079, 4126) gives 2.46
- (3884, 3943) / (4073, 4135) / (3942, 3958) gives -1.42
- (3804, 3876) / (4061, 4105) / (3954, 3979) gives 6.59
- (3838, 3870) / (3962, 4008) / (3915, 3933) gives 1.44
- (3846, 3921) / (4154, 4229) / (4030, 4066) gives -4.65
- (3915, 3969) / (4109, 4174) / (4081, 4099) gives -2.06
